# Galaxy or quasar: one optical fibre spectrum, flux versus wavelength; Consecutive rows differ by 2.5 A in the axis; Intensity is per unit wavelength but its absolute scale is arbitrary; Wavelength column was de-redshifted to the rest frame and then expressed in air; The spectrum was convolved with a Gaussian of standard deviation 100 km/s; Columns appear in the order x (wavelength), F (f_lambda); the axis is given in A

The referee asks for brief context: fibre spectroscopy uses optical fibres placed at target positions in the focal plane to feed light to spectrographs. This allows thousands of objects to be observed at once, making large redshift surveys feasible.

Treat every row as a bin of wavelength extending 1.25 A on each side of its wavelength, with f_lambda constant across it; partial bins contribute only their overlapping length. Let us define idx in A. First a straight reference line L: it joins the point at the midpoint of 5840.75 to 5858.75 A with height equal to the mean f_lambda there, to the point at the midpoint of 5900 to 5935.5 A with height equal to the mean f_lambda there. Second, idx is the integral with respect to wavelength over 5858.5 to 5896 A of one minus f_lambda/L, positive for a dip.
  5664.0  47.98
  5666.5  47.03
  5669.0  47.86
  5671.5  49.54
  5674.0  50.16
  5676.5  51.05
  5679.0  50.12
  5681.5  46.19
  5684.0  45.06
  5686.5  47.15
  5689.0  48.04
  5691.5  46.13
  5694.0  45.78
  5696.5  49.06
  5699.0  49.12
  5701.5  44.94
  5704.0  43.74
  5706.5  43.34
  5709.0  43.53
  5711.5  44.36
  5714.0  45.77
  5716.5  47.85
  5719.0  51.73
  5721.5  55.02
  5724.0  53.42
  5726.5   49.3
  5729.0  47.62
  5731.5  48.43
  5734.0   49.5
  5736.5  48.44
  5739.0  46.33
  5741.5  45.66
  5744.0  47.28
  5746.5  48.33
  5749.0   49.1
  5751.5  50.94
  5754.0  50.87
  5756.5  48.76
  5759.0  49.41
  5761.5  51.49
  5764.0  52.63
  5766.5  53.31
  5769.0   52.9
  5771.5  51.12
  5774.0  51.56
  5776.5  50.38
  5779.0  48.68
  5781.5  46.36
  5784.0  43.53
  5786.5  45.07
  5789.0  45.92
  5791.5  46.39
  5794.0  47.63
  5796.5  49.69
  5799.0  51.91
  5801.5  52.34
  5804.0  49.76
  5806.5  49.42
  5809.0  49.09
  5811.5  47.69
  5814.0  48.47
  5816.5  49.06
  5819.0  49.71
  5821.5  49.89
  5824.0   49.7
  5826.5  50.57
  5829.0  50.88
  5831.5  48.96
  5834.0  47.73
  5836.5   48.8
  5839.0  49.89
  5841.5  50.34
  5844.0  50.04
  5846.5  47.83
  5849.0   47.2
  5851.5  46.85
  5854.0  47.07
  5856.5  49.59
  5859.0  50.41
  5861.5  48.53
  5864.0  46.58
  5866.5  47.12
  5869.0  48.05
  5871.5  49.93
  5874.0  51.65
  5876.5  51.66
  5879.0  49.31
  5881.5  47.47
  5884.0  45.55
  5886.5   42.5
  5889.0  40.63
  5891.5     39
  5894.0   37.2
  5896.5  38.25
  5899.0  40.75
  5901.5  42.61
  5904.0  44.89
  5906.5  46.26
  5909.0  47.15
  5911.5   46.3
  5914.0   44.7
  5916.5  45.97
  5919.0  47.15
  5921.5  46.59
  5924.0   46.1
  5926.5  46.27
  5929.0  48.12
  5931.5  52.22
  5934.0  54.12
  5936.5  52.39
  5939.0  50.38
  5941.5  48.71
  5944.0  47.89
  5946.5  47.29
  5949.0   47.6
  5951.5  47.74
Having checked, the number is 1.4 A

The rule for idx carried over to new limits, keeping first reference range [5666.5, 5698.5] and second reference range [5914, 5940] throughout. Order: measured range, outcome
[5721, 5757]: -0.7 A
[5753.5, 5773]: -1.3 A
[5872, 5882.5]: -0.3 A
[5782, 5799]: 0.5 A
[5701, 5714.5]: 1.1 A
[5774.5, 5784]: 0.0 A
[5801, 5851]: -0.9 A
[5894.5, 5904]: 1.5 A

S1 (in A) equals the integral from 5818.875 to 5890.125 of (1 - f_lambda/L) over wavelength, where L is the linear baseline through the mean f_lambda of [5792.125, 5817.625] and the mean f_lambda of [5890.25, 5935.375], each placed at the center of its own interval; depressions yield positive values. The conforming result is -1.4 A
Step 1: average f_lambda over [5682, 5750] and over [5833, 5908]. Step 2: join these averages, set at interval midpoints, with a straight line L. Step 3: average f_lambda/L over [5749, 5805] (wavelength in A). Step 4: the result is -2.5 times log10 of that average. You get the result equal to -0.06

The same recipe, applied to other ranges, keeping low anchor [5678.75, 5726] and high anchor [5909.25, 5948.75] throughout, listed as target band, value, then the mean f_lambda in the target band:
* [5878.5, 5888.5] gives 0.06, 45.6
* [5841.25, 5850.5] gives -0.02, 48.6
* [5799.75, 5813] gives -0.04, 49.7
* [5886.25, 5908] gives 0.16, 41.4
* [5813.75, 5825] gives -0.04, 49.4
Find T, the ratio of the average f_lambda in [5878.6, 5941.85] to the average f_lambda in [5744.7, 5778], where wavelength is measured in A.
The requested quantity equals 0.90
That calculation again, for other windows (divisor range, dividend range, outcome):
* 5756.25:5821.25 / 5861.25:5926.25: 0.92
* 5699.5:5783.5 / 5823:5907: 0.96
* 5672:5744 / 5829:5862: 1.02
